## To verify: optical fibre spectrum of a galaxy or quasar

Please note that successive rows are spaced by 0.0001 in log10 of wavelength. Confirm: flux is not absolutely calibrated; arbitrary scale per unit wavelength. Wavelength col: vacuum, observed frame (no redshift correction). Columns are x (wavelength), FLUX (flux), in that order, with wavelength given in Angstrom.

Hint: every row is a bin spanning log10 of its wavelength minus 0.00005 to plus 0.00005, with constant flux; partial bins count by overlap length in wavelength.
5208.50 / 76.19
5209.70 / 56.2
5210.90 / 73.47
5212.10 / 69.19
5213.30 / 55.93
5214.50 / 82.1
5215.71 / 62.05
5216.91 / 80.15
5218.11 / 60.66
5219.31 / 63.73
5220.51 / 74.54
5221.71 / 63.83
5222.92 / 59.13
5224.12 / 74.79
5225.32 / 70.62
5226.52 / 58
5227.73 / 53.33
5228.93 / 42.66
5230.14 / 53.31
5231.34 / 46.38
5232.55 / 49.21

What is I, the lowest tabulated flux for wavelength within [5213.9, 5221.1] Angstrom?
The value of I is 60.66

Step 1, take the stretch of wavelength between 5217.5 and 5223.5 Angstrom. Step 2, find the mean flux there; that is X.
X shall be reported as 64.4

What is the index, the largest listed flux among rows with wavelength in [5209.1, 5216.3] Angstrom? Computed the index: 82.1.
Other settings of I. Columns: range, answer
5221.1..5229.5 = 42.66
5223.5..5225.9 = 70.62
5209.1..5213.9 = 55.93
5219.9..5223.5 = 59.13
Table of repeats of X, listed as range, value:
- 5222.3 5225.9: 68.1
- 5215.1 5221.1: 68.2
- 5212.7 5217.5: 69.9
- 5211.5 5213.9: 62.6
